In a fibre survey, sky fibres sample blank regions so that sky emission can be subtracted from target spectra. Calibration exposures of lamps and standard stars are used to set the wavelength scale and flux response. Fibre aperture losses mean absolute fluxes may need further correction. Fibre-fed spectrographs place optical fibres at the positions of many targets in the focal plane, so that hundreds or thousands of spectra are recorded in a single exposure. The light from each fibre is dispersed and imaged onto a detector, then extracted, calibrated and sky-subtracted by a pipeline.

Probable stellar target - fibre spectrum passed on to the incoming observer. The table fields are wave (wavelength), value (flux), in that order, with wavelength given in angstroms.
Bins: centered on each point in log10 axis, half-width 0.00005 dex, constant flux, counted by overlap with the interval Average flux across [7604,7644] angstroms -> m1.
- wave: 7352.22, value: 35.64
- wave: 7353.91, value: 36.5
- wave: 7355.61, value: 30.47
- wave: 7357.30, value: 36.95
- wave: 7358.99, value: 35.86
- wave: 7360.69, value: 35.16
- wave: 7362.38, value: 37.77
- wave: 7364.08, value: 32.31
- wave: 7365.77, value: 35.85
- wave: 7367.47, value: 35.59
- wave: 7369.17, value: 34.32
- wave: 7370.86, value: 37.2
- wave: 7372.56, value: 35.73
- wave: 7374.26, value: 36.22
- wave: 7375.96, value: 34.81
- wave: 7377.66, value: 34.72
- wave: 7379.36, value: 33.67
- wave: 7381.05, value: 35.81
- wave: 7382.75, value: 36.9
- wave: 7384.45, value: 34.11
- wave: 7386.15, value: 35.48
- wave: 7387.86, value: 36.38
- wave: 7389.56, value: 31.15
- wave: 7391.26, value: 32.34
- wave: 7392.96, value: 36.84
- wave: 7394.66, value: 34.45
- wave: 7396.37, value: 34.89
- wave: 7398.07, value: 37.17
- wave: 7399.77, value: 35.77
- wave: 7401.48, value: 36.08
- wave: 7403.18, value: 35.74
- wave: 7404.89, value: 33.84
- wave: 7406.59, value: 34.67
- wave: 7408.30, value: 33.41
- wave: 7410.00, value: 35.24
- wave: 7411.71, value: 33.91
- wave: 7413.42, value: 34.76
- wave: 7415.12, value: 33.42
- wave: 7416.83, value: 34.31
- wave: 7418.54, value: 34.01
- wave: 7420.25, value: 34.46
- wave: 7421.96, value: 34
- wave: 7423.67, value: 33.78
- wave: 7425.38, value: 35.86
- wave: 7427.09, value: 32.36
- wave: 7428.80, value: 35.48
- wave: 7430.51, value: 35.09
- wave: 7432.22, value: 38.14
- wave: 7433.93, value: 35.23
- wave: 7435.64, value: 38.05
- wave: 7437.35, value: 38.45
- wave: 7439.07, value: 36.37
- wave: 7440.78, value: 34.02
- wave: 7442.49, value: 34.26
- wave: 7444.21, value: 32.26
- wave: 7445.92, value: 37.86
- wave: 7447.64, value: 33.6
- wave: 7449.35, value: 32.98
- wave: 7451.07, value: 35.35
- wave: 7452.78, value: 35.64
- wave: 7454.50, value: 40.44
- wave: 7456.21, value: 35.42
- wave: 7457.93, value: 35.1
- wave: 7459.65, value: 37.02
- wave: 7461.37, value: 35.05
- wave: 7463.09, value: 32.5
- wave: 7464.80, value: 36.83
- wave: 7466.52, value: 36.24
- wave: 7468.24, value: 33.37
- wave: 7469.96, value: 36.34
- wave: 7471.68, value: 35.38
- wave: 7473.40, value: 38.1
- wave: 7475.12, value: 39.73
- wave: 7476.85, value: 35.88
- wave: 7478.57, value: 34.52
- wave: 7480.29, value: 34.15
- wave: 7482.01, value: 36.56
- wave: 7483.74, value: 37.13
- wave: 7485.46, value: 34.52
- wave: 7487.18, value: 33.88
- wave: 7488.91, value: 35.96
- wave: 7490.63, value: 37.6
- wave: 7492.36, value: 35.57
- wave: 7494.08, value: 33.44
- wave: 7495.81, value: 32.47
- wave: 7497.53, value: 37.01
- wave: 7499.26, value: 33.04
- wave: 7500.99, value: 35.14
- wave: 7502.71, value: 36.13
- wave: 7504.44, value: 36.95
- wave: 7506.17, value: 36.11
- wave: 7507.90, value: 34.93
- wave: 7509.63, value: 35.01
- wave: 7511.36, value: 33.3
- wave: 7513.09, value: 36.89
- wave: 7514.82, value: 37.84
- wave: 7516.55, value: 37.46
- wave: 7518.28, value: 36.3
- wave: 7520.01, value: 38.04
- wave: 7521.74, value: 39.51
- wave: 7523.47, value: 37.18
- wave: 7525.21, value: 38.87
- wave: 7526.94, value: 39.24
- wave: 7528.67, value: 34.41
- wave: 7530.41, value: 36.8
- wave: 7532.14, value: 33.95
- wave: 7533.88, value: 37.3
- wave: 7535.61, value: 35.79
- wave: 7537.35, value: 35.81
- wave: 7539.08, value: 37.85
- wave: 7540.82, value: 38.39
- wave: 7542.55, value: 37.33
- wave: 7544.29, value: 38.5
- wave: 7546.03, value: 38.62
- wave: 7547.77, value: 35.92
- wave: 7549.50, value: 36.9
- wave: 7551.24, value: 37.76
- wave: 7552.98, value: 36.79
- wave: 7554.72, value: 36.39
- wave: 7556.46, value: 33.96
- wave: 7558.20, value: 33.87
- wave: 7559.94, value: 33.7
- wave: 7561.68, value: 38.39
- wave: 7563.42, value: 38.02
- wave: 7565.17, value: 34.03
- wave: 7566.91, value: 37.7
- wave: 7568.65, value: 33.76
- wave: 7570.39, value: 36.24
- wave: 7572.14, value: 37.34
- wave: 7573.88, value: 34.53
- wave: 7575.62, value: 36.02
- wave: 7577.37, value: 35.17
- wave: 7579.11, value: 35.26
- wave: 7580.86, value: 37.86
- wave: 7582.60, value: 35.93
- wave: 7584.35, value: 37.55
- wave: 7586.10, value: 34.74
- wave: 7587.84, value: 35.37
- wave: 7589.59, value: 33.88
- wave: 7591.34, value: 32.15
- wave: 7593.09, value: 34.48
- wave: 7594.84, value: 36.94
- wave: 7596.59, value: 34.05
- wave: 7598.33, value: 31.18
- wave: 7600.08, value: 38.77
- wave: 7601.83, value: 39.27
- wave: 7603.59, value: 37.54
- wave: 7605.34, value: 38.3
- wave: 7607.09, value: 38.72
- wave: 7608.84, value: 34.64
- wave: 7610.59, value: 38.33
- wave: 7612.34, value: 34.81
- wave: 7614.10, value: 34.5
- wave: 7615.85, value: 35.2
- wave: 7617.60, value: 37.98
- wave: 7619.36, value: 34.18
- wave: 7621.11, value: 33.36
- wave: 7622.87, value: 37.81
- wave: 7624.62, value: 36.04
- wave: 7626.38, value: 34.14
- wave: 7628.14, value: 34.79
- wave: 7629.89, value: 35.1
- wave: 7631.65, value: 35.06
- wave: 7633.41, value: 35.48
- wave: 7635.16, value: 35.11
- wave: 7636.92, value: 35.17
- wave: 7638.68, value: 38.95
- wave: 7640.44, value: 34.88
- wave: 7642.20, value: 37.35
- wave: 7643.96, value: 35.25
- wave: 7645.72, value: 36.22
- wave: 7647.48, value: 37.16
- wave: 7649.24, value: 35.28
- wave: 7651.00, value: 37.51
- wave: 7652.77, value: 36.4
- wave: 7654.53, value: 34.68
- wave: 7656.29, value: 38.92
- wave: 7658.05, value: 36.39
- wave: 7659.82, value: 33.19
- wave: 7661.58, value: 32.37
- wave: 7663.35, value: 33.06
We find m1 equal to 35.9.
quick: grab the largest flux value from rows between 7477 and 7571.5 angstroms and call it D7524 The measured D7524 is 39.51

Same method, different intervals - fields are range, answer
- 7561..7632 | 39.27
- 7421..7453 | 38.45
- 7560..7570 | 38.39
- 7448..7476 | 40.44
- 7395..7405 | 37.17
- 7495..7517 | 37.84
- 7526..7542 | 39.24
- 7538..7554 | 38.62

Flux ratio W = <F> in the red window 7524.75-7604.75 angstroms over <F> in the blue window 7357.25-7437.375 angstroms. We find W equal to 1.03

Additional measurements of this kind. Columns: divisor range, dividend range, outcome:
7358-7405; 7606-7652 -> 1.02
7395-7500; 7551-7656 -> 1.02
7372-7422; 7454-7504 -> 1.02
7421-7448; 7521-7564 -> 1.04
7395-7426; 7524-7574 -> 1.05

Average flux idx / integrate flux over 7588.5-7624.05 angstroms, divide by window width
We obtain 35.8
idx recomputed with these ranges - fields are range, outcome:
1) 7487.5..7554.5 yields 36.5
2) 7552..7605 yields 35.7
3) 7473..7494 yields 36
